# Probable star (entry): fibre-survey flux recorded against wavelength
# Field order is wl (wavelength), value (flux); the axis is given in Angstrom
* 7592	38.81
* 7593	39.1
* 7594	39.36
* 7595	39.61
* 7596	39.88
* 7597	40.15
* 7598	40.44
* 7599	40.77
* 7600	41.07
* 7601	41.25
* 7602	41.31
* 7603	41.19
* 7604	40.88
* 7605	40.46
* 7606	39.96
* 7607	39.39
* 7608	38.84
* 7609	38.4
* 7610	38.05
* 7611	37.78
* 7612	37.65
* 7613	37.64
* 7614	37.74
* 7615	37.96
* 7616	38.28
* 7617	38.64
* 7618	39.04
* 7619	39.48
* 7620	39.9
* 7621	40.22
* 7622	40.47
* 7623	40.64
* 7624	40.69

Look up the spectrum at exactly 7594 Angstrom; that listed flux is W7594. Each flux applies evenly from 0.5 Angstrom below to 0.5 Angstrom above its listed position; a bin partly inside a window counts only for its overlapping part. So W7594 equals 39.36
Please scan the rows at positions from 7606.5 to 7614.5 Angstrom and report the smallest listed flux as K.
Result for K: 37.64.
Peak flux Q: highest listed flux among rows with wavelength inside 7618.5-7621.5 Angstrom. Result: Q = 40.22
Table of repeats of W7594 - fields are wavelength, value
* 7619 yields 39.48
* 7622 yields 40.47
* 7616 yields 38.28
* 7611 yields 37.78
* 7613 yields 37.64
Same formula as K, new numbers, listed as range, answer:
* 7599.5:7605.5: 40.46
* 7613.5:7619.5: 37.74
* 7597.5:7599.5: 40.44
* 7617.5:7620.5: 39.04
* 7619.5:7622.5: 39.9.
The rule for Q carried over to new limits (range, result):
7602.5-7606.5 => 41.19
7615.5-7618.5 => 39.04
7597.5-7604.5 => 41.31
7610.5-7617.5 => 38.64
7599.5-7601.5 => 41.25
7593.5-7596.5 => 39.88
